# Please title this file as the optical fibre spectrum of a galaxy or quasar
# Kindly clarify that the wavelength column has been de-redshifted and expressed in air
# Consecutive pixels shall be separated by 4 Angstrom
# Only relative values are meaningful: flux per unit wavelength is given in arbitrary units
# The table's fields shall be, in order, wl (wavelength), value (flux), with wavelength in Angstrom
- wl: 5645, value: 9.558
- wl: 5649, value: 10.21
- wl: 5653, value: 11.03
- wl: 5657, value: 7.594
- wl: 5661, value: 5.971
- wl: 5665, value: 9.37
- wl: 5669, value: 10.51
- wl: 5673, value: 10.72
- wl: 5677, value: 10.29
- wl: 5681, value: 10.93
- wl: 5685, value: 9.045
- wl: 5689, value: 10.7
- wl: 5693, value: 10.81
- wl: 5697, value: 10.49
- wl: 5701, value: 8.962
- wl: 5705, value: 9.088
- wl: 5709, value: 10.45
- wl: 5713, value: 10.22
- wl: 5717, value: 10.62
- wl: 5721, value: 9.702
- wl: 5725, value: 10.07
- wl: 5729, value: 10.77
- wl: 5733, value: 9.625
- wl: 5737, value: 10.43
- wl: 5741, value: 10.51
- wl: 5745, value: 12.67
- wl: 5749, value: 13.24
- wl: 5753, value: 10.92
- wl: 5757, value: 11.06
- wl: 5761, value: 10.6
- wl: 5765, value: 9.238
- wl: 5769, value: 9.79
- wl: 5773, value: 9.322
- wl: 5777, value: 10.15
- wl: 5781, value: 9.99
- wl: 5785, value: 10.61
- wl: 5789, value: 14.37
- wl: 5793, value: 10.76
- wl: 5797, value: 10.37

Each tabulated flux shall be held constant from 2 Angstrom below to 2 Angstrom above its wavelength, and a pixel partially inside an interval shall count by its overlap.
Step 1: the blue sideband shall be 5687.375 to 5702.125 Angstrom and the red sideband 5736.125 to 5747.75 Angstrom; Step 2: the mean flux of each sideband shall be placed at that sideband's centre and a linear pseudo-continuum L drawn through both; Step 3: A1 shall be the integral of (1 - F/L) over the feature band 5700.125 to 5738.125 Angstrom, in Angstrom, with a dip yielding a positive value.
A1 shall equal 3.01 Angstrom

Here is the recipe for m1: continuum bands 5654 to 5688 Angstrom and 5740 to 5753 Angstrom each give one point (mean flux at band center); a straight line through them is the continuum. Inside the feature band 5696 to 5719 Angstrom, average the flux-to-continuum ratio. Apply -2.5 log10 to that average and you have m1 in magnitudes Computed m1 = 0.078 mag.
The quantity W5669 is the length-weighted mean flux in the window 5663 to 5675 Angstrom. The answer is 10.2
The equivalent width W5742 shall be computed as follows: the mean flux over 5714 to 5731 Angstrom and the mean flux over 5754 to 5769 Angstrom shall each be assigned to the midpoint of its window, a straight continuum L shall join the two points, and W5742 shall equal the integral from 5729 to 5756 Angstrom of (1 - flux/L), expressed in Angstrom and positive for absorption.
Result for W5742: -2.4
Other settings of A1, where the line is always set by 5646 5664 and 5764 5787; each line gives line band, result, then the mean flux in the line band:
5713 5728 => -1.29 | 10.2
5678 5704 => -2.89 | 10.1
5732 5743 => -0.82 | 10.2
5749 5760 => -1.91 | 11.4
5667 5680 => -2.30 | 10.5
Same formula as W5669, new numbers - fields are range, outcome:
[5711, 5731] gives 10.3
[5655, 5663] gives 6.78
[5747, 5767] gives 11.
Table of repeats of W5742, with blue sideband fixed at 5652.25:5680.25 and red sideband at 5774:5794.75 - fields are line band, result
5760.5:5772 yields 1.2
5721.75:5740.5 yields 0.2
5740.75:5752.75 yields -1.9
